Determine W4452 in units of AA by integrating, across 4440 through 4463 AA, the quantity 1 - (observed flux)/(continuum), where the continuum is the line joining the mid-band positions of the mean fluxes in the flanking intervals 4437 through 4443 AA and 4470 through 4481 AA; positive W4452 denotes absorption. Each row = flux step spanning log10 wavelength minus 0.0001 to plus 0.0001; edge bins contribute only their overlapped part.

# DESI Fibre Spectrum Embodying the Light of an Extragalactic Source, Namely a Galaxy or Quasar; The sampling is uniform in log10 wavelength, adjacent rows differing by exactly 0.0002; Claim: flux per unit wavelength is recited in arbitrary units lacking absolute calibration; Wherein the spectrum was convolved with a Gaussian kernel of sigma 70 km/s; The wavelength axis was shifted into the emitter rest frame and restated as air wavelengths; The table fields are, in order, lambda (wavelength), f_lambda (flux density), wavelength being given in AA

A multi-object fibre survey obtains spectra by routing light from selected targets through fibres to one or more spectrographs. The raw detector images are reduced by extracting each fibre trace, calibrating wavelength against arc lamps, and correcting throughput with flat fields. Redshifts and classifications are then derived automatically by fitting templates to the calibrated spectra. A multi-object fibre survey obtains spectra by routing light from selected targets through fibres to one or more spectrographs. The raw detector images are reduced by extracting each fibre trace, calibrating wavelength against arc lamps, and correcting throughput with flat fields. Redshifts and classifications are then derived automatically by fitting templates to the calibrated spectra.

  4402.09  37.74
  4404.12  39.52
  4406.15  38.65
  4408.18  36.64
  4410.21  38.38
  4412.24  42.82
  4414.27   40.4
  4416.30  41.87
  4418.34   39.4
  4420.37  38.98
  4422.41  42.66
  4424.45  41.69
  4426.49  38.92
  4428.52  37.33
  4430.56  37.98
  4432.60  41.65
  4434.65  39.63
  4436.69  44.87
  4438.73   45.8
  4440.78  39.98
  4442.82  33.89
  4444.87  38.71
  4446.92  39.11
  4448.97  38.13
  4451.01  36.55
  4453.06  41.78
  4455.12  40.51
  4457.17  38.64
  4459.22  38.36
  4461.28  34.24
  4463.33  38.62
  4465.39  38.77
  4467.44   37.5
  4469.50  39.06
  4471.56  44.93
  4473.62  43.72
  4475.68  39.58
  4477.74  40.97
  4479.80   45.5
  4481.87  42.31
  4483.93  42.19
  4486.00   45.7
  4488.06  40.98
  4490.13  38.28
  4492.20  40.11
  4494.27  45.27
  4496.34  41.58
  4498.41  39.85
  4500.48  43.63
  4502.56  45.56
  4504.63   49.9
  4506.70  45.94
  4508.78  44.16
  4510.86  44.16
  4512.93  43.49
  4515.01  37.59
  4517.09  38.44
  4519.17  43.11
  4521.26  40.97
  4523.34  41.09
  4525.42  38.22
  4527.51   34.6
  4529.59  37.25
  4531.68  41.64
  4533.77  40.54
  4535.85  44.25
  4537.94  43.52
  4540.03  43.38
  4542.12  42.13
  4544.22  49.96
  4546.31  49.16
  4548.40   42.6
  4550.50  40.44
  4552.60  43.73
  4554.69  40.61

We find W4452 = 2.0 AA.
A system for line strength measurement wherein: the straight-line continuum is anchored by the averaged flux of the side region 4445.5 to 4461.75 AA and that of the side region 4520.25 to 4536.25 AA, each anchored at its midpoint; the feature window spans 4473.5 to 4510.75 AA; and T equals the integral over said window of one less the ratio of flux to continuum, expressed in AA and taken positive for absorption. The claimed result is -3.8 AA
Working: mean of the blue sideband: 38.6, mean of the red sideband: 39.7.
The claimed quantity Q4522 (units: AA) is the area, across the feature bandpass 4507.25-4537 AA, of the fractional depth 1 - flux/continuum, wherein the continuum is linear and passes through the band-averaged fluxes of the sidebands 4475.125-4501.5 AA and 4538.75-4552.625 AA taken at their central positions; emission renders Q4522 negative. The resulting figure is 1.9 AA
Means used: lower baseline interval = 42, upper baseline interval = 44.5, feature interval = 40.8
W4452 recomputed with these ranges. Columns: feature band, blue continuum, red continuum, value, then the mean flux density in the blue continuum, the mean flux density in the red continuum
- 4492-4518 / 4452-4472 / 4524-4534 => -3.1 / 39.1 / 38.4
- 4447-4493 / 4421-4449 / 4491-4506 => 2.0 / 40.1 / 43.7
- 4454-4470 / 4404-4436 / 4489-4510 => 1.4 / 39.8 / 43.4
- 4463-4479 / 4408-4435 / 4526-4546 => 0.1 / 40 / 42.1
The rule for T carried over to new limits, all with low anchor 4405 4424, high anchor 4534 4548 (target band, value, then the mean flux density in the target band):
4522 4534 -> 1.53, 38.8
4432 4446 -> 0.13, 40.6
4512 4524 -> 0.91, 40.7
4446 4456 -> 0.55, 39.2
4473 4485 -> 0.06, 42.3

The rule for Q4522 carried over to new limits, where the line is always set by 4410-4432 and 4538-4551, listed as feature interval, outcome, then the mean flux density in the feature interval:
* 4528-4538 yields 0.8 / 40.9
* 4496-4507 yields -0.4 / 44.5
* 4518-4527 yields 0.7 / 40.4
